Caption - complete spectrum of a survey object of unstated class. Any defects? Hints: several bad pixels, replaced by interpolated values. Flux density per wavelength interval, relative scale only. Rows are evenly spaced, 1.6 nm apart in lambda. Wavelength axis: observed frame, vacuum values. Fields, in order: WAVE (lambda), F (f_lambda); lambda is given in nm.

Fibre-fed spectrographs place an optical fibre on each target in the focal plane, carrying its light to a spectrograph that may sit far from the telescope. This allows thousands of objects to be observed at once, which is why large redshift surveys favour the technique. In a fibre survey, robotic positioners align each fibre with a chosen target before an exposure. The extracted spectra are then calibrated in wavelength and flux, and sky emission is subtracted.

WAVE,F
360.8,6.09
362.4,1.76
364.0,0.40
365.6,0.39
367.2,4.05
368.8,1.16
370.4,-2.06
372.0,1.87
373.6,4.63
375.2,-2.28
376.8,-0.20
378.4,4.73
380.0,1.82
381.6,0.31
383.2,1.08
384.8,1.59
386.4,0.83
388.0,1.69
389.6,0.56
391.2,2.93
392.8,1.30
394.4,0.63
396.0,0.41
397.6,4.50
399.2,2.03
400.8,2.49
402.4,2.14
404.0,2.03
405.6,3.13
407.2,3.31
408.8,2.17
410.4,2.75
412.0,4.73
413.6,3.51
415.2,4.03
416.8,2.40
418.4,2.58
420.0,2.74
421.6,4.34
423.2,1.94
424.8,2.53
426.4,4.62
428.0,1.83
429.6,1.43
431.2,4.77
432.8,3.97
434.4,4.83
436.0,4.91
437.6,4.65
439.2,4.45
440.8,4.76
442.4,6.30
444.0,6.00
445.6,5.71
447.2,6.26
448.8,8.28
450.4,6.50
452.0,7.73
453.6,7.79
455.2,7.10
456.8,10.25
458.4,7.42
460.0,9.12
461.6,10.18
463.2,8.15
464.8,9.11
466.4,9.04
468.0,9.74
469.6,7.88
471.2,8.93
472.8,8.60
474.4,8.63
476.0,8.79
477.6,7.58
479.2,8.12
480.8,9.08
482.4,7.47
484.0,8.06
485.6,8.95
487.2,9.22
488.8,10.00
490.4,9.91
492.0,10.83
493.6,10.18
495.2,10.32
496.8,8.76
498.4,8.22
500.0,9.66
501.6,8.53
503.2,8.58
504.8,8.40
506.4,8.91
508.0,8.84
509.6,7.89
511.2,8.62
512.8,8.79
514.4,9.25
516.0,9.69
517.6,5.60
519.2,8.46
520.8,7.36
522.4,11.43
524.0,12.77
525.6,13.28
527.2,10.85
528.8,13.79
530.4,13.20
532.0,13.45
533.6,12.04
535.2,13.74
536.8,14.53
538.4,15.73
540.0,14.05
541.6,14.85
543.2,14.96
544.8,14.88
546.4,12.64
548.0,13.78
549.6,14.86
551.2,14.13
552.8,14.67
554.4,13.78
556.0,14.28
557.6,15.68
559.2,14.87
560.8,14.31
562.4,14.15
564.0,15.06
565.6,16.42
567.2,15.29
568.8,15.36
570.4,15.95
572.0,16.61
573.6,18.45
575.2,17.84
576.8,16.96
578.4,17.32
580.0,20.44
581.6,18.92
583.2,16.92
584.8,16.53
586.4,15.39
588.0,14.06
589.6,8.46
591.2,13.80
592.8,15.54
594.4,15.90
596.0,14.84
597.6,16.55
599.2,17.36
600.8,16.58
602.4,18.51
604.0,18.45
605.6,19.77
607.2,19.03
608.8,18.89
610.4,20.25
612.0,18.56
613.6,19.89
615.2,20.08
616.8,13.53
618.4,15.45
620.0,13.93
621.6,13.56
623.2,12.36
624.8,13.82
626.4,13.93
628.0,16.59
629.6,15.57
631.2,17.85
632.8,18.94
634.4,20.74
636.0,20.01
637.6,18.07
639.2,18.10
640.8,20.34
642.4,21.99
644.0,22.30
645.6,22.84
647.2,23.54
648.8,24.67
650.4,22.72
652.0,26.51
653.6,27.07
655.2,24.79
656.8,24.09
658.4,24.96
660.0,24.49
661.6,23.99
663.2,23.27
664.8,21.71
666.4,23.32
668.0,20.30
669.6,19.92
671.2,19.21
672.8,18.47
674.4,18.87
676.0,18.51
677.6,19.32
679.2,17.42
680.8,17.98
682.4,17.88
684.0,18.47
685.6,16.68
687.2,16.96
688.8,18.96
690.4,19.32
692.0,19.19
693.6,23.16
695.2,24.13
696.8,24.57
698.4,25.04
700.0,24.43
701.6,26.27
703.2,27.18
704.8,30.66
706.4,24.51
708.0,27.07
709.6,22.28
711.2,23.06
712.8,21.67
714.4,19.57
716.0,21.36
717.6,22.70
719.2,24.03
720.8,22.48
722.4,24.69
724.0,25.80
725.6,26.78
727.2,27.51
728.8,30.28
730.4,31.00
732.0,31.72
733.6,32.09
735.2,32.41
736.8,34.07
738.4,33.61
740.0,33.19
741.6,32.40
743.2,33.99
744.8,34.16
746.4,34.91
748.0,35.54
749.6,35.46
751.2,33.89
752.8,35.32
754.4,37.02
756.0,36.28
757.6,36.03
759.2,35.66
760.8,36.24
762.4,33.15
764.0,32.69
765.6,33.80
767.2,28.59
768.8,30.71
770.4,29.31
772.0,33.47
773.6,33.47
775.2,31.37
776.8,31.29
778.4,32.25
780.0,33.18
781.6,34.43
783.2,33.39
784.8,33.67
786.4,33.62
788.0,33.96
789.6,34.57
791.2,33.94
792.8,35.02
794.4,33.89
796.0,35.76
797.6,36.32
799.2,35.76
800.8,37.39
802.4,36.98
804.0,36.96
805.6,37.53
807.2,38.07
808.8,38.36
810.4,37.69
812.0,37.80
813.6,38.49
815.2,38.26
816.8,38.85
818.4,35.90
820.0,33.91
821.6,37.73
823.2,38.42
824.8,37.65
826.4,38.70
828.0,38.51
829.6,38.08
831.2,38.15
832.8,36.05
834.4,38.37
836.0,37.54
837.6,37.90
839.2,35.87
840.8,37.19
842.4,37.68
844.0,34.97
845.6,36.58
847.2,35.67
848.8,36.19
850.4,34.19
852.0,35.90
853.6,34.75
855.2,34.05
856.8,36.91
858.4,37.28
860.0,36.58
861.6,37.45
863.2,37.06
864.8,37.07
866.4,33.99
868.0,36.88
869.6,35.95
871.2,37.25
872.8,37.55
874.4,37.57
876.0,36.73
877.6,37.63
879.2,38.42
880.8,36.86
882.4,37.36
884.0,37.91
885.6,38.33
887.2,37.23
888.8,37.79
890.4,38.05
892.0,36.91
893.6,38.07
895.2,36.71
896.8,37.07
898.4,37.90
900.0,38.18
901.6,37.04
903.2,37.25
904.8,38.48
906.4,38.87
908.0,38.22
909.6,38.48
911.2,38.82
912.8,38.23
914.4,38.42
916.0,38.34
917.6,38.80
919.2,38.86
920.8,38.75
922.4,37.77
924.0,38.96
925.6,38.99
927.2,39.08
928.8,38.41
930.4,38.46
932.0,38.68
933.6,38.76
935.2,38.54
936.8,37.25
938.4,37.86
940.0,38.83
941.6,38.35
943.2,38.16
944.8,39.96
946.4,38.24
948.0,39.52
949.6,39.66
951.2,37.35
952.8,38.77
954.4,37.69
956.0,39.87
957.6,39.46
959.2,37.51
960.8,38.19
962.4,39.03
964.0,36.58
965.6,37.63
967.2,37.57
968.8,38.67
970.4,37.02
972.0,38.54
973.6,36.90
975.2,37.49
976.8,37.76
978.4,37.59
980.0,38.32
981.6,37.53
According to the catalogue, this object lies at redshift 0.000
